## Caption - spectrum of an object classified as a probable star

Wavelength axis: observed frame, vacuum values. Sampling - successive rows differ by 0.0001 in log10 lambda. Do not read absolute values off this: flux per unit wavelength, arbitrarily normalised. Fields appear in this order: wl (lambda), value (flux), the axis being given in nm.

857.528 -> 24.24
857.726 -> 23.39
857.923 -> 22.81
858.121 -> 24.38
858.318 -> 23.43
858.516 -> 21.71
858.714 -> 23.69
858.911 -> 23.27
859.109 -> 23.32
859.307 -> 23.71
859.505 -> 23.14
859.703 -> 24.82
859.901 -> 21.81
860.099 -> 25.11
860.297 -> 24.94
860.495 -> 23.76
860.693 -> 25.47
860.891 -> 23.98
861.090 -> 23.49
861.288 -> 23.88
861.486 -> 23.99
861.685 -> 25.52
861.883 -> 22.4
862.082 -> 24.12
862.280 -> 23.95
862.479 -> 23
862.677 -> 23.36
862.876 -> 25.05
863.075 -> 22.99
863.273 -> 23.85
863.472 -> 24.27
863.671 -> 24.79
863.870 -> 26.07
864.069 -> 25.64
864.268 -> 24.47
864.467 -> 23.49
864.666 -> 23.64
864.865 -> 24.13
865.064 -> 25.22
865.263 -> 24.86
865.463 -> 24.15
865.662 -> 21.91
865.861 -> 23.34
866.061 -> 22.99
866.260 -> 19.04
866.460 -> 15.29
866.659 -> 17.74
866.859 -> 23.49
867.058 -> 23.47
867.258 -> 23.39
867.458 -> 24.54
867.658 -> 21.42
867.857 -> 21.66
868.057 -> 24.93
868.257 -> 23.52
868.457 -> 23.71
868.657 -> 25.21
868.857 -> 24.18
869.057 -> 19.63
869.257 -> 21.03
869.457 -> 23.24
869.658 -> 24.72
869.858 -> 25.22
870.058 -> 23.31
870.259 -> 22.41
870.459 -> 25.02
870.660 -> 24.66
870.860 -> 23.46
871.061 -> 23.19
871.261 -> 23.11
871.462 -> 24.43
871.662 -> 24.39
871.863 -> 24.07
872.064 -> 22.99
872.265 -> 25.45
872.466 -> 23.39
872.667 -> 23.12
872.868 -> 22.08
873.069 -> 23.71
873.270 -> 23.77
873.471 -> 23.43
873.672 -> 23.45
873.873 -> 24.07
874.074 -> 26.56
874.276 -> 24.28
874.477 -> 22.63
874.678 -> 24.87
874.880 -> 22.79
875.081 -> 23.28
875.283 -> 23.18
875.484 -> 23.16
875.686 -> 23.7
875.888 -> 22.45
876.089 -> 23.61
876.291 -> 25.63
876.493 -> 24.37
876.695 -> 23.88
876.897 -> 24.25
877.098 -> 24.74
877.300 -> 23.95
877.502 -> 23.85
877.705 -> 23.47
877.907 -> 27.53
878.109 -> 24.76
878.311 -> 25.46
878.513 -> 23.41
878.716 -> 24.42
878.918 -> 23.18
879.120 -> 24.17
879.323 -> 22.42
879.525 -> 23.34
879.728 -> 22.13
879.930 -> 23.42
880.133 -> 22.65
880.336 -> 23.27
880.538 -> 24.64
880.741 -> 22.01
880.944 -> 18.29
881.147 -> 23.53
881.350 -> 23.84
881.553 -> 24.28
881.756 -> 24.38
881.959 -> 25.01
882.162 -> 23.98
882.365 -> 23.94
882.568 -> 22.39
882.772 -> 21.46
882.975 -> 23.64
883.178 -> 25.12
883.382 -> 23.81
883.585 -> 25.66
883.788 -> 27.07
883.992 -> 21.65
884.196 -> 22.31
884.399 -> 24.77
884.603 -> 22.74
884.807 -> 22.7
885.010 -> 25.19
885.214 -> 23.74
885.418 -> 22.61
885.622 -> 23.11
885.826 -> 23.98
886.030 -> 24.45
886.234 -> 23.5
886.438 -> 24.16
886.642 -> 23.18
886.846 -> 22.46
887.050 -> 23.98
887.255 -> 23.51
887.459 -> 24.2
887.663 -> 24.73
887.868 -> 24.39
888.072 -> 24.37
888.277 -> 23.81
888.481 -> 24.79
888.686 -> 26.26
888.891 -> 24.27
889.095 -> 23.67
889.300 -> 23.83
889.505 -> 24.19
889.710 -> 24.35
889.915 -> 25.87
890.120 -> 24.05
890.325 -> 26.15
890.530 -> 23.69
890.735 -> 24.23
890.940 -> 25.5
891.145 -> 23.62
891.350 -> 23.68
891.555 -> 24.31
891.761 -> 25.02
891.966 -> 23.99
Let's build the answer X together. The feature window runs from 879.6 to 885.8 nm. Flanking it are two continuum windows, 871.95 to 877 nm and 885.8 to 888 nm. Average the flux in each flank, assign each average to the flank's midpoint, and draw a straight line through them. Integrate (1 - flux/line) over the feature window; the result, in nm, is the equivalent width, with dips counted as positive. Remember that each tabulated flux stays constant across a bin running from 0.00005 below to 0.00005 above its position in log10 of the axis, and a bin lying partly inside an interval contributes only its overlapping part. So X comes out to 0.10 nm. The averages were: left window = 23.8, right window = 23.9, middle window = 23.4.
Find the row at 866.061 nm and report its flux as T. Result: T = 22.99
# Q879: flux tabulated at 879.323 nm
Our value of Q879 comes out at 22.42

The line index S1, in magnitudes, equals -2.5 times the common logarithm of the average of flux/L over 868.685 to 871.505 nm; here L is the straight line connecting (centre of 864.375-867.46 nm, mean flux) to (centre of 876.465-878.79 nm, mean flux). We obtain -0.01 mag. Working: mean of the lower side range 22.5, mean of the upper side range 24.5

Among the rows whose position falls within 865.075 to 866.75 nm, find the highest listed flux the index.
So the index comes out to 24.86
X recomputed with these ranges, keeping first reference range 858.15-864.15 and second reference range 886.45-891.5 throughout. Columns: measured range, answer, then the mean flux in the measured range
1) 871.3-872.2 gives 0.004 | 24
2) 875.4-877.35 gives 0.012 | 24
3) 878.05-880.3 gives 0.058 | 23.5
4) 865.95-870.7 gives 0.277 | 22.6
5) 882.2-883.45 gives 0.041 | 23.4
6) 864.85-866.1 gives 0.010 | 23.8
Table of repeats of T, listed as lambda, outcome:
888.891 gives 24.27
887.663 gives 24.73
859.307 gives 23.71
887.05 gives 23.98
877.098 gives 24.74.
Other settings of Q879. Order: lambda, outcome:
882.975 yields 23.64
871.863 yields 24.07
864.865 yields 24.13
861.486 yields 23.99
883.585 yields 25.66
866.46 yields 15.29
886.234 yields 23.5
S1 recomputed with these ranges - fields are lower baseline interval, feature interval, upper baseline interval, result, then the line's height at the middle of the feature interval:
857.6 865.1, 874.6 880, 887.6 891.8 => 0.02 mag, 24.3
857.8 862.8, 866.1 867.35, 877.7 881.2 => 0.15 mag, 23.6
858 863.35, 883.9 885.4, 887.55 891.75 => 0.05 mag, 24.4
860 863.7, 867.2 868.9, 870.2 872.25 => 0.02 mag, 23.9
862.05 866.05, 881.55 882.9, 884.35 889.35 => 0.02 mag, 24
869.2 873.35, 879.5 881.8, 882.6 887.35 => 0.03 mag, 23.7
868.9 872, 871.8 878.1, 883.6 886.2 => -0.02 mag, 23.6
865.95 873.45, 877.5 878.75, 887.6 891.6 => -0.05 mag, 23.6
